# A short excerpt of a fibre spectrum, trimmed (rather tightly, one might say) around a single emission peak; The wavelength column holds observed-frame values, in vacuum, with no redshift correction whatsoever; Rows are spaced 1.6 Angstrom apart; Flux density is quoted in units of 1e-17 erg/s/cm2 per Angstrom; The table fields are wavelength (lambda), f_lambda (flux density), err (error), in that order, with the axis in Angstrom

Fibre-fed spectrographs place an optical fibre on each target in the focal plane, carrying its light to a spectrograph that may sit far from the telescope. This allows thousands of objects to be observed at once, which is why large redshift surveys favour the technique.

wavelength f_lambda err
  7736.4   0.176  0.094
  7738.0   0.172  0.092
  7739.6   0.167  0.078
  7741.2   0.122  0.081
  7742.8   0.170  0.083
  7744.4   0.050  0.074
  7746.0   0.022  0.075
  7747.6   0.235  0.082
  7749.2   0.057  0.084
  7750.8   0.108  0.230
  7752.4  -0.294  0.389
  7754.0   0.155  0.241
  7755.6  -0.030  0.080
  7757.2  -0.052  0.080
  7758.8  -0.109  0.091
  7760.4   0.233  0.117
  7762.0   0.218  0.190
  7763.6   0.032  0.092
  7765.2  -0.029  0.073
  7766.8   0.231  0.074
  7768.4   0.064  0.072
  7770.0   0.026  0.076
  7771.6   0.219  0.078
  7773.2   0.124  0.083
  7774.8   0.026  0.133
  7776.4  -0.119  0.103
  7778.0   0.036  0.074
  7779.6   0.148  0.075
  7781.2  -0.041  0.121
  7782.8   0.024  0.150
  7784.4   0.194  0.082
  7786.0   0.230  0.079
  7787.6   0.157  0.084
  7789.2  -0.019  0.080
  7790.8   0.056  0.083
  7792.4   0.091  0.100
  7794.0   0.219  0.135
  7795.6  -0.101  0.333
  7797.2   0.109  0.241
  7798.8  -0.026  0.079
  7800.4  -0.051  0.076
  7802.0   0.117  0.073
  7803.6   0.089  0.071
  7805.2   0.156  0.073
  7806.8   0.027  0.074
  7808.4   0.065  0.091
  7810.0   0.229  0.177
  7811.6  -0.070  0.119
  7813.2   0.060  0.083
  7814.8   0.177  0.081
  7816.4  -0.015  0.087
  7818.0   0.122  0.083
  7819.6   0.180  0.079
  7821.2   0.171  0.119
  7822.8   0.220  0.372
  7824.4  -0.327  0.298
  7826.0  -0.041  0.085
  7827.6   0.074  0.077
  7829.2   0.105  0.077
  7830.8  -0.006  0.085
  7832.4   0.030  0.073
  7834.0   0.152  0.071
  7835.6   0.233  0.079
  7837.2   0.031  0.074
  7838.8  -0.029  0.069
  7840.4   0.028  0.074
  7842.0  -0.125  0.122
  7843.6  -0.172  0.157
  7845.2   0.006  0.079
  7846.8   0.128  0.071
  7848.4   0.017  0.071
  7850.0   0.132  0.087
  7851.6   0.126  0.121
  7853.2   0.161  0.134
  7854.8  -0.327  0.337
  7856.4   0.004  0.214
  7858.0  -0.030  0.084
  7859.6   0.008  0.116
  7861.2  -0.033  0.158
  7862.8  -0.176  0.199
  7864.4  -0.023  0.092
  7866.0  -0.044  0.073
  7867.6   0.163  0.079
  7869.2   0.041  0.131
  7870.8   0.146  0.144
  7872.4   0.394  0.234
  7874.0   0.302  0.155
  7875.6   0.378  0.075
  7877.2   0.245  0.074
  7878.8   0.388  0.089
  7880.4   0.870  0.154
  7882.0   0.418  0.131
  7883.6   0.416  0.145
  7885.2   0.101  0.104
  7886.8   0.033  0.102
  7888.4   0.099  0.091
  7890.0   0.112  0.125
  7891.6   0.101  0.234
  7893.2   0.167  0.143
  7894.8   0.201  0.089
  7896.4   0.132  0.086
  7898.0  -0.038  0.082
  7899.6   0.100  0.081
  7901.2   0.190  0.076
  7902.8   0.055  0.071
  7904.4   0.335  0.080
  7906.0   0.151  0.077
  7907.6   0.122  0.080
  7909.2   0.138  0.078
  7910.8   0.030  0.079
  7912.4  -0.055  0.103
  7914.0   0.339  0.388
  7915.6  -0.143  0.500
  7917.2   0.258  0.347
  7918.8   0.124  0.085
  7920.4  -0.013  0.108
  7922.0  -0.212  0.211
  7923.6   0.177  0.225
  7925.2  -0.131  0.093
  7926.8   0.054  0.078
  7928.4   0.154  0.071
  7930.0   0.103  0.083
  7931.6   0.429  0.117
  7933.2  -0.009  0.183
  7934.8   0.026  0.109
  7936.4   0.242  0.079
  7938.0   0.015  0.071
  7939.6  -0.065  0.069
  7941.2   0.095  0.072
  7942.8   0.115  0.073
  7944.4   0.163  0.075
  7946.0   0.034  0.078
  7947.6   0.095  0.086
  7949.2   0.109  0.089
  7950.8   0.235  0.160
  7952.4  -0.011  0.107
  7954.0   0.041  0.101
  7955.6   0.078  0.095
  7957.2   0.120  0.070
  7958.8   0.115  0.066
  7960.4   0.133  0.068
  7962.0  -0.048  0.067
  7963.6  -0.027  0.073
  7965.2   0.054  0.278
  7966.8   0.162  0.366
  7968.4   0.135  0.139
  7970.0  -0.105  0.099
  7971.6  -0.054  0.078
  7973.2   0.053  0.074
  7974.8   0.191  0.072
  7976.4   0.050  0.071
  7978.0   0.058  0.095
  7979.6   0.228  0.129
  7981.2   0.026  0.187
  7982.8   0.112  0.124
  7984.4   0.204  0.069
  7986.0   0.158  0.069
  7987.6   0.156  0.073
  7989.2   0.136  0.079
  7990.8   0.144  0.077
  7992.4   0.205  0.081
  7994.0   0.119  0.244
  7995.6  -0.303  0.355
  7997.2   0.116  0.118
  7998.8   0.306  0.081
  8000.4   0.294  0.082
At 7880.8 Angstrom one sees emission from [O II]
